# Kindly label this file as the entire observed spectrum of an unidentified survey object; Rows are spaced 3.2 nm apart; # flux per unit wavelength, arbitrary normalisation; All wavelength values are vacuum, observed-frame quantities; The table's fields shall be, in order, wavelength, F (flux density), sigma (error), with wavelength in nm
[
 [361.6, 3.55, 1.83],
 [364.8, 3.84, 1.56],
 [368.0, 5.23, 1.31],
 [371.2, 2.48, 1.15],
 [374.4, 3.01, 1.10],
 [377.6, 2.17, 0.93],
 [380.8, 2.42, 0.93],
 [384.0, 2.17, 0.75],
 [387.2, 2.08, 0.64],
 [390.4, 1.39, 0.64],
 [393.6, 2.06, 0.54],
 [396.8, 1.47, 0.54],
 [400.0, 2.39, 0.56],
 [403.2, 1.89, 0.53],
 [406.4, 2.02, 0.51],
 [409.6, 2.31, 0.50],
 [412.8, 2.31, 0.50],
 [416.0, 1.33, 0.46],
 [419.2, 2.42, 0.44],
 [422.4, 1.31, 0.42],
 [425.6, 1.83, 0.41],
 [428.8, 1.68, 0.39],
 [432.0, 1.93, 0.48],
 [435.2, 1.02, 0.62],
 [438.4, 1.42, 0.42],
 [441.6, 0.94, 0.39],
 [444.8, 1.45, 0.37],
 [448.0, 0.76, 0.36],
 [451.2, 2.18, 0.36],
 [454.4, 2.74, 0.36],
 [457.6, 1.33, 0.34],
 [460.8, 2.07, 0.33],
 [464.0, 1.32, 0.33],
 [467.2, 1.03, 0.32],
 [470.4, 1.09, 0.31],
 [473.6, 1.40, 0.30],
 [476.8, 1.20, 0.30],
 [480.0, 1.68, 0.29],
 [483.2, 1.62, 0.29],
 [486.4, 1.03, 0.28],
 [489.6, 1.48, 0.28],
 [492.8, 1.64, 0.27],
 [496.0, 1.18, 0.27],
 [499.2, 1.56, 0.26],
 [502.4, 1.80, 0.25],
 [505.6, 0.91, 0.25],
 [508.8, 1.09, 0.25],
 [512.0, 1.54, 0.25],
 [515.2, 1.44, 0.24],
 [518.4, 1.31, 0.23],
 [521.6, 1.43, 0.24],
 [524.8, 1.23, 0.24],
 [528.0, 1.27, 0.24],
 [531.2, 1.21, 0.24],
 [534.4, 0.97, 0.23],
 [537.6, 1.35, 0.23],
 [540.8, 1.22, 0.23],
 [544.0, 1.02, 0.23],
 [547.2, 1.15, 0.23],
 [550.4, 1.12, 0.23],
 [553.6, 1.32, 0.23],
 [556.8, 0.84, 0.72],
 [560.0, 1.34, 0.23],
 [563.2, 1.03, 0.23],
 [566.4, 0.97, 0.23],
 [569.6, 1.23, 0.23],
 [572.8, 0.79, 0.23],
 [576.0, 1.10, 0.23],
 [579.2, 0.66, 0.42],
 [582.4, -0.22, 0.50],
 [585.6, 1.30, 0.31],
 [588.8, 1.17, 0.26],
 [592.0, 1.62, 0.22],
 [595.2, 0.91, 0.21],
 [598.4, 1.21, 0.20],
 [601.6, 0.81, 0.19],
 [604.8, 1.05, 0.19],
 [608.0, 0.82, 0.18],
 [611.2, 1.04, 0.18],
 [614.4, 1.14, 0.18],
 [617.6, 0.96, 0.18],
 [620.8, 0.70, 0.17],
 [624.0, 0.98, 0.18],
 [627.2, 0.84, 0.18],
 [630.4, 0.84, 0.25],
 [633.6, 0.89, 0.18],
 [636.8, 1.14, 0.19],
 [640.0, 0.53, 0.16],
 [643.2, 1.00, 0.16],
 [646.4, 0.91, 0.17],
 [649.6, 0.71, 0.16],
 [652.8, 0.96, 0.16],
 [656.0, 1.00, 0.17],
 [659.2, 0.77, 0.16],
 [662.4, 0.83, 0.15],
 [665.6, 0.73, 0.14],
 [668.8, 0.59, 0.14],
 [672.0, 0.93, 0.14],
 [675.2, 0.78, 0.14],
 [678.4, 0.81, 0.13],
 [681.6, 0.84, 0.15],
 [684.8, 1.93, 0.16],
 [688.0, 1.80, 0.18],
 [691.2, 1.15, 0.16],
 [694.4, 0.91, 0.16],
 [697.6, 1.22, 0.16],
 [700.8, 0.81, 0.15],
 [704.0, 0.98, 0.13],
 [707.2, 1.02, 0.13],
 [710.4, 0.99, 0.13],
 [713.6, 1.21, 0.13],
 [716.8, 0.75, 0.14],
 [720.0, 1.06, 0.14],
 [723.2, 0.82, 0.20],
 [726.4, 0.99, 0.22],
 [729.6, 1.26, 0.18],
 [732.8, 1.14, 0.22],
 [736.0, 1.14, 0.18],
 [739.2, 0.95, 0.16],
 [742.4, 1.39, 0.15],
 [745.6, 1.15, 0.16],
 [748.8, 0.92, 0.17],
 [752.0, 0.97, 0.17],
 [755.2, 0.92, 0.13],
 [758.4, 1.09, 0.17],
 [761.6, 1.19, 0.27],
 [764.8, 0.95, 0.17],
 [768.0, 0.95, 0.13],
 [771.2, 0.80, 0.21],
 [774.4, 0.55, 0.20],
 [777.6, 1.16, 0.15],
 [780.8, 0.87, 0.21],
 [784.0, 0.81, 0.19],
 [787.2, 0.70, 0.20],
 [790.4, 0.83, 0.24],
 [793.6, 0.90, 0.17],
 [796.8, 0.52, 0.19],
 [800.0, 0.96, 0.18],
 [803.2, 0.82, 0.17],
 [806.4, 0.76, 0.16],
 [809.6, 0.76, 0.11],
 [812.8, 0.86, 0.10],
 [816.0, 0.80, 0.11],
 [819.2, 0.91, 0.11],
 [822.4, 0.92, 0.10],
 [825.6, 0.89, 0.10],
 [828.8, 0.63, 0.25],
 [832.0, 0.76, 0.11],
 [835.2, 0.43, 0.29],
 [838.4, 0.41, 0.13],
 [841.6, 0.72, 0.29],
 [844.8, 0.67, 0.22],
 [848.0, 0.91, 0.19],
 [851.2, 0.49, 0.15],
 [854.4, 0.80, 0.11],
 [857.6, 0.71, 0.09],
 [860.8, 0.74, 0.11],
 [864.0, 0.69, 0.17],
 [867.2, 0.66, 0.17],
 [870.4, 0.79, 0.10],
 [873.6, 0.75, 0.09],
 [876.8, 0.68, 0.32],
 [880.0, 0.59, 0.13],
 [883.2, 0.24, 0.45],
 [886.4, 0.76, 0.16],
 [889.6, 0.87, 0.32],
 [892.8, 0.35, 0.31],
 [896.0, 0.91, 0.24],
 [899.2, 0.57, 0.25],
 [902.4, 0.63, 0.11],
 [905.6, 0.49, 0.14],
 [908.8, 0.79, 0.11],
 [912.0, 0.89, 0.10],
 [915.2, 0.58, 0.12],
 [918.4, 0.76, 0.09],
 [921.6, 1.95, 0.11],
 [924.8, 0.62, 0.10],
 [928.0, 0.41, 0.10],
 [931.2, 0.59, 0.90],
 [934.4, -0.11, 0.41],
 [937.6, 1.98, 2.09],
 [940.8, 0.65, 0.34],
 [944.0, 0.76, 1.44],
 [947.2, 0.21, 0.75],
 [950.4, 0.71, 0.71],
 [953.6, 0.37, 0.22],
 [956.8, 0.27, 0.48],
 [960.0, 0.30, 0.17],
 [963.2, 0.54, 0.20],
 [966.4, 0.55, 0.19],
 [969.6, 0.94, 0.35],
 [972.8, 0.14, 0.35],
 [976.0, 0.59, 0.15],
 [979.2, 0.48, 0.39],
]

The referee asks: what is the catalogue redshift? 0.840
